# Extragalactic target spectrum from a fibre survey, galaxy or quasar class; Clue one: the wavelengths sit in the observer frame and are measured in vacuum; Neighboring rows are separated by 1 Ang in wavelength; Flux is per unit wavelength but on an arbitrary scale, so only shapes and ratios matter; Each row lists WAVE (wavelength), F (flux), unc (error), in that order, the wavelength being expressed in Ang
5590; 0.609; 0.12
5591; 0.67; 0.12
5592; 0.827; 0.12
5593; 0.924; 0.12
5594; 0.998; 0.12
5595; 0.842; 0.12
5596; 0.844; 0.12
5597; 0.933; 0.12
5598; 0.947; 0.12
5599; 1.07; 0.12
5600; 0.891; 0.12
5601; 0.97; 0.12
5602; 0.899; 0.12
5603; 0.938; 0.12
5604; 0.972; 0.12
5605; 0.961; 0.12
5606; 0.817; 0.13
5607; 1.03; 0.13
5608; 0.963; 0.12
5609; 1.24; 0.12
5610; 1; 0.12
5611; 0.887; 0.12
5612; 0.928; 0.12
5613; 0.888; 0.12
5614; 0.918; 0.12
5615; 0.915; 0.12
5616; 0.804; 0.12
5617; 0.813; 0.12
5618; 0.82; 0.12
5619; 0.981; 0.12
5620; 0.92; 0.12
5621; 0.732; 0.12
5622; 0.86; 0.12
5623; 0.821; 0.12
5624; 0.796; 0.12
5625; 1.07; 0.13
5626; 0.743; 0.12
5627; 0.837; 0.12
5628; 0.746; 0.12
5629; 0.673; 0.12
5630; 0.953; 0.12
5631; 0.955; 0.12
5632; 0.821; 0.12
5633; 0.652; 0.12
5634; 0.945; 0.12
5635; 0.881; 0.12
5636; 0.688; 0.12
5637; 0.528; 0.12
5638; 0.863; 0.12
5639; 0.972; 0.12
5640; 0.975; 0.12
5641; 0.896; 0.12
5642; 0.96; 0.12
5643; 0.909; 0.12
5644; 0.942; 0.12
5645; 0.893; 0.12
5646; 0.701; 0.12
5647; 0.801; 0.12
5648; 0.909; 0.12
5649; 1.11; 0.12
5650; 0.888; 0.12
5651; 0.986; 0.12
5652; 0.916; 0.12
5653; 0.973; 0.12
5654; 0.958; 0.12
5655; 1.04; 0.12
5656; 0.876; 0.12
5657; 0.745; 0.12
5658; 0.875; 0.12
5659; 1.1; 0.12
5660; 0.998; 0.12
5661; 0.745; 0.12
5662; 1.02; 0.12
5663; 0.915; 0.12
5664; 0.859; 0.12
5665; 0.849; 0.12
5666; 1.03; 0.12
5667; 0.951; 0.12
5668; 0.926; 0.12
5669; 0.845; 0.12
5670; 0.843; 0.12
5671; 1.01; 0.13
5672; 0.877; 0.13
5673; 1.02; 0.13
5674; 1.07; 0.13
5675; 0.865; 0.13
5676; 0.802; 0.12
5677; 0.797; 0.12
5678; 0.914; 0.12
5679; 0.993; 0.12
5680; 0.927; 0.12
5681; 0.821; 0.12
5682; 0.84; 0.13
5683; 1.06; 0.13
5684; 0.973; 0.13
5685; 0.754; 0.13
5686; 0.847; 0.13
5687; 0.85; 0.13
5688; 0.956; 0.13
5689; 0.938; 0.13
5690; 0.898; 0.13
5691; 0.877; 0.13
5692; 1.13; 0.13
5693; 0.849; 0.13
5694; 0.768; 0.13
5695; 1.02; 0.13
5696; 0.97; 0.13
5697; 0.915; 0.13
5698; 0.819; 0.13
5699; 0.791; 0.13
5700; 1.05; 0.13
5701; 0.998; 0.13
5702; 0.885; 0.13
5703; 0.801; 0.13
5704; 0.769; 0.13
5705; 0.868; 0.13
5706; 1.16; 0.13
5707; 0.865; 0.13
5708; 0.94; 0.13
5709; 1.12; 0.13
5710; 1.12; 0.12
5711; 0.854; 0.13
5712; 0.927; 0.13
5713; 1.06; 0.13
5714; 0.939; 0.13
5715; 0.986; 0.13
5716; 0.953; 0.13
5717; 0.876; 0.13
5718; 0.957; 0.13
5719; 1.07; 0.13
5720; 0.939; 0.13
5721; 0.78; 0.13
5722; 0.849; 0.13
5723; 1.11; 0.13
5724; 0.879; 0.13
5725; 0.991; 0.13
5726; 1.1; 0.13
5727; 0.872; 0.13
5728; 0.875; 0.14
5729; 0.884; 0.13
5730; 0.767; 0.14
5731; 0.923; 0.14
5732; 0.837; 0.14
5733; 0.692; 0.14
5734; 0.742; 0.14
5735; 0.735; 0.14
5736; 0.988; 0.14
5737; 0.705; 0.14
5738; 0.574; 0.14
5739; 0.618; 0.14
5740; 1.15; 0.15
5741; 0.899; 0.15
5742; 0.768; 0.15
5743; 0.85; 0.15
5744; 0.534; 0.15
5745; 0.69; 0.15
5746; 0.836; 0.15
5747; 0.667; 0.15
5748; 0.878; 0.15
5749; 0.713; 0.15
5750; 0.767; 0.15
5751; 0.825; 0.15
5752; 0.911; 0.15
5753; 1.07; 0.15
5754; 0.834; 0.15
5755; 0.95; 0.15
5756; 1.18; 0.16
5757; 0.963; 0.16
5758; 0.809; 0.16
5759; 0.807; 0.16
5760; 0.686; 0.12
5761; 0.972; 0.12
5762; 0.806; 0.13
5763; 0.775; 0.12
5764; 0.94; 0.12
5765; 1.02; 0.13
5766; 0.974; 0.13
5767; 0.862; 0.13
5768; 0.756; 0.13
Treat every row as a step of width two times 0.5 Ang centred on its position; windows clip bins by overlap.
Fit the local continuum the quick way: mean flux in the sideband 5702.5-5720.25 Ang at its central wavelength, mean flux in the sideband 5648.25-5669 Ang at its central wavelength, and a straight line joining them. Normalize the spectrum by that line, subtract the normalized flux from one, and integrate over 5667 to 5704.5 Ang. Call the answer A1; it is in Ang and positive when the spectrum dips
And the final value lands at 1.6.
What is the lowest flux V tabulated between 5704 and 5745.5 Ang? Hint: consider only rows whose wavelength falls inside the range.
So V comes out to 0.534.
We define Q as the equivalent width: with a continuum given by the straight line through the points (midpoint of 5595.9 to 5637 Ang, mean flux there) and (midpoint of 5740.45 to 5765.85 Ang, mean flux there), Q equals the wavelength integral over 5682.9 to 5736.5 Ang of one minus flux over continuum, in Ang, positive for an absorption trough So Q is -3.5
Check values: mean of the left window 0.887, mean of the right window 0.848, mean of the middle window 0.917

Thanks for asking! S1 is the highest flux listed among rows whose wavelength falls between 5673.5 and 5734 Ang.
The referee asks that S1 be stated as 1.16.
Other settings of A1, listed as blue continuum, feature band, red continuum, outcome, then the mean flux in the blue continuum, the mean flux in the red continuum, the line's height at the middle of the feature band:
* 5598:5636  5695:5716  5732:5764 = -2.5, 0.893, 0.821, 0.845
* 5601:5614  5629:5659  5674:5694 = 1.5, 0.959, 0.9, 0.931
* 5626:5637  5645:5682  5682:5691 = -2.4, 0.799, 0.904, 0.86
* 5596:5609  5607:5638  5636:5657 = 2.3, 0.956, 0.896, 0.929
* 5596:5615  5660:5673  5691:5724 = 0.4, 0.954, 0.94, 0.946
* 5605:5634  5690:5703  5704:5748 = -0.5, 0.881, 0.881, 0.881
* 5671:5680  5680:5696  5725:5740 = -0.1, 0.923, 0.826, 0.902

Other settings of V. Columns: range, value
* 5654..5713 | 0.745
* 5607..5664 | 0.528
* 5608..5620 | 0.804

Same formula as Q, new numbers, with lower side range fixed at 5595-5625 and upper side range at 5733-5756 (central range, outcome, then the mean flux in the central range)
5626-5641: 1.3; 0.821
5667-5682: -0.7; 0.907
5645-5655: -0.4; 0.921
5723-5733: -1.0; 0.903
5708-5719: -1.9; 0.982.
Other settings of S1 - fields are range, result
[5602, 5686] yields 1.24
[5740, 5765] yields 1.18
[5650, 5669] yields 1.1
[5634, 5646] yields 0.975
